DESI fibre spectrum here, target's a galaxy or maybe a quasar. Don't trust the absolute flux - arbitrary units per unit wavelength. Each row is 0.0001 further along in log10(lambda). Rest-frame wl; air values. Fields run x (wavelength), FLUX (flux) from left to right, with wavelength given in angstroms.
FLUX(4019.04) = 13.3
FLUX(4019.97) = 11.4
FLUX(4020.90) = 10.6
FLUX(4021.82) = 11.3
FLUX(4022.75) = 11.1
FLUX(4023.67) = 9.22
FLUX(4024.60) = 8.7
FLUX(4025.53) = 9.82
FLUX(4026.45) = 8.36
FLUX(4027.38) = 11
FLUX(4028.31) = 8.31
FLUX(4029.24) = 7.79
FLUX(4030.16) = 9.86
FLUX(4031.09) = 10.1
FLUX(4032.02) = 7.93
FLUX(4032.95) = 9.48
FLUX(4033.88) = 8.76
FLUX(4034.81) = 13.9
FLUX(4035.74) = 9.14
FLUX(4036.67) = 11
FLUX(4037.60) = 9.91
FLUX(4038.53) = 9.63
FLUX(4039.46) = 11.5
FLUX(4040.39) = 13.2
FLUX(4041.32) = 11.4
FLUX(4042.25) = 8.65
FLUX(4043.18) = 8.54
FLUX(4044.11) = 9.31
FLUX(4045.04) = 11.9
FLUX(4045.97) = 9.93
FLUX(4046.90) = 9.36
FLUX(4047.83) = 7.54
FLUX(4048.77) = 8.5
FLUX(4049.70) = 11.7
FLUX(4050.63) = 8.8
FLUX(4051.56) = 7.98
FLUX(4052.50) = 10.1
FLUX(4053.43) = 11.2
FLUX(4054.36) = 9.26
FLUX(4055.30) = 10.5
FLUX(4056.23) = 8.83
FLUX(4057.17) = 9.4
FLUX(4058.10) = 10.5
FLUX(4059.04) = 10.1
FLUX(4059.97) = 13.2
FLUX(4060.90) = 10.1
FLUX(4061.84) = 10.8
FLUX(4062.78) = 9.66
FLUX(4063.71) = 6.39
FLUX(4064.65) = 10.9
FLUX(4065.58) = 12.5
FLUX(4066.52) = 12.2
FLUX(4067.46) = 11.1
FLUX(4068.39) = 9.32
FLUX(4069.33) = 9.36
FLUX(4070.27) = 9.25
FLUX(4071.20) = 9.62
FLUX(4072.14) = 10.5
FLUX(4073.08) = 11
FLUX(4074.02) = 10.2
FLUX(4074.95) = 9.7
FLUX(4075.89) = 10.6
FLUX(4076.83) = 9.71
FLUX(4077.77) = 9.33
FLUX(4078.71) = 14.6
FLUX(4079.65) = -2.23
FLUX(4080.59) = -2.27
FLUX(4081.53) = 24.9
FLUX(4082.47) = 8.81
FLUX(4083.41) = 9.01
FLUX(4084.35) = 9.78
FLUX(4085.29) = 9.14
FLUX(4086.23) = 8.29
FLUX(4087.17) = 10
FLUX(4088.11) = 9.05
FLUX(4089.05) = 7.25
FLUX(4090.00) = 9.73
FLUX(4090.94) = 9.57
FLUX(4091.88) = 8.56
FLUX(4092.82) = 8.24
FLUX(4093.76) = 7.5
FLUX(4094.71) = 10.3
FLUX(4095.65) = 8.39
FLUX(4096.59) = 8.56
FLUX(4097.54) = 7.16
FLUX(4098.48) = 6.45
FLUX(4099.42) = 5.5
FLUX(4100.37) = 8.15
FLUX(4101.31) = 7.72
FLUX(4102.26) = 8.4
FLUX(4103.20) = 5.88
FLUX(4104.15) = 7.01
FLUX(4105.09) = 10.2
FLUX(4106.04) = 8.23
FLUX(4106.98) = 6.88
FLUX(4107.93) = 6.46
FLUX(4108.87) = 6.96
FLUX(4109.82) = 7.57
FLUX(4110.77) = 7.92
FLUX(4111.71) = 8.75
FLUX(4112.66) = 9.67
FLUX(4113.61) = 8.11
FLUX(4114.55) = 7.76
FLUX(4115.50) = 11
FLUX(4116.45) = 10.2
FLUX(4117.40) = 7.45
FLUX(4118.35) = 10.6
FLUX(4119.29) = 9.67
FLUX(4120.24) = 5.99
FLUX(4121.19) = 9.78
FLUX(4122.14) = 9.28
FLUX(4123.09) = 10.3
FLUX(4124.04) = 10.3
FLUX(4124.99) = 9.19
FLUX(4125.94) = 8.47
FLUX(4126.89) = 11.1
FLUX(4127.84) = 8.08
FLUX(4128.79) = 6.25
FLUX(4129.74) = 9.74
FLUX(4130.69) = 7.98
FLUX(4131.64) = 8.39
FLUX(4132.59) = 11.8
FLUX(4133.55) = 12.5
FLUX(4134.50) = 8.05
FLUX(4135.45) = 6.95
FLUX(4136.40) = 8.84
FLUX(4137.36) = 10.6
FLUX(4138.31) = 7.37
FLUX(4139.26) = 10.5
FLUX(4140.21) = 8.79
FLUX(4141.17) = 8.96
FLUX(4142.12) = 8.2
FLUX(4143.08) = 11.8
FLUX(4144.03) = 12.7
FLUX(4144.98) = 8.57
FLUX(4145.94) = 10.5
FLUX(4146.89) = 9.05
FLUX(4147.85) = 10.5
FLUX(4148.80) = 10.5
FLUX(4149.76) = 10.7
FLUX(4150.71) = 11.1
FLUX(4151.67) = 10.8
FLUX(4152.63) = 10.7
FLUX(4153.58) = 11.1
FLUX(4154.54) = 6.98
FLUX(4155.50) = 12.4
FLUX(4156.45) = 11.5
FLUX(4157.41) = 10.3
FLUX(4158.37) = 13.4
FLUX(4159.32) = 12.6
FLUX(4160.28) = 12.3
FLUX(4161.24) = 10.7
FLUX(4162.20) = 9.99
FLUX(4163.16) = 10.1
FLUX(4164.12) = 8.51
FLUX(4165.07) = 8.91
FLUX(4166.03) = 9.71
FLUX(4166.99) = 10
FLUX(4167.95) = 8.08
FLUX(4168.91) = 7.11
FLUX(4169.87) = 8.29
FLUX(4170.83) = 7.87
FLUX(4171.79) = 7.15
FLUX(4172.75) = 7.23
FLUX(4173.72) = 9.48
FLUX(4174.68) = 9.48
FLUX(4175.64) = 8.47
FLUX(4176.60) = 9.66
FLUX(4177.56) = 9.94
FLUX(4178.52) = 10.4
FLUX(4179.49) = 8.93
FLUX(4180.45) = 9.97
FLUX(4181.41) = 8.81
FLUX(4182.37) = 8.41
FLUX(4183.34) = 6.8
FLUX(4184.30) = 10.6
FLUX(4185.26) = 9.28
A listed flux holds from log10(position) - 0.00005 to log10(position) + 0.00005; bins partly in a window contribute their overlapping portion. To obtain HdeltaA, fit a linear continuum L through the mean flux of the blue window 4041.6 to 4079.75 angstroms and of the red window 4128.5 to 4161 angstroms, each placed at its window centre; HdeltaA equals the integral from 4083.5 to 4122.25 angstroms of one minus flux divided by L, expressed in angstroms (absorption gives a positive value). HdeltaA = 6.3 angstroms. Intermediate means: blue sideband 9.88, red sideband 10.1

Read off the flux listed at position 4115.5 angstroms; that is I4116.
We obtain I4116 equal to 11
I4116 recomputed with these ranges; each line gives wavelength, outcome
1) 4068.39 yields 9.32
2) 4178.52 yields 10.4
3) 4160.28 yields 12.3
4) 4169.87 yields 8.29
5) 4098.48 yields 6.45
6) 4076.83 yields 9.71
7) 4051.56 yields 7.98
